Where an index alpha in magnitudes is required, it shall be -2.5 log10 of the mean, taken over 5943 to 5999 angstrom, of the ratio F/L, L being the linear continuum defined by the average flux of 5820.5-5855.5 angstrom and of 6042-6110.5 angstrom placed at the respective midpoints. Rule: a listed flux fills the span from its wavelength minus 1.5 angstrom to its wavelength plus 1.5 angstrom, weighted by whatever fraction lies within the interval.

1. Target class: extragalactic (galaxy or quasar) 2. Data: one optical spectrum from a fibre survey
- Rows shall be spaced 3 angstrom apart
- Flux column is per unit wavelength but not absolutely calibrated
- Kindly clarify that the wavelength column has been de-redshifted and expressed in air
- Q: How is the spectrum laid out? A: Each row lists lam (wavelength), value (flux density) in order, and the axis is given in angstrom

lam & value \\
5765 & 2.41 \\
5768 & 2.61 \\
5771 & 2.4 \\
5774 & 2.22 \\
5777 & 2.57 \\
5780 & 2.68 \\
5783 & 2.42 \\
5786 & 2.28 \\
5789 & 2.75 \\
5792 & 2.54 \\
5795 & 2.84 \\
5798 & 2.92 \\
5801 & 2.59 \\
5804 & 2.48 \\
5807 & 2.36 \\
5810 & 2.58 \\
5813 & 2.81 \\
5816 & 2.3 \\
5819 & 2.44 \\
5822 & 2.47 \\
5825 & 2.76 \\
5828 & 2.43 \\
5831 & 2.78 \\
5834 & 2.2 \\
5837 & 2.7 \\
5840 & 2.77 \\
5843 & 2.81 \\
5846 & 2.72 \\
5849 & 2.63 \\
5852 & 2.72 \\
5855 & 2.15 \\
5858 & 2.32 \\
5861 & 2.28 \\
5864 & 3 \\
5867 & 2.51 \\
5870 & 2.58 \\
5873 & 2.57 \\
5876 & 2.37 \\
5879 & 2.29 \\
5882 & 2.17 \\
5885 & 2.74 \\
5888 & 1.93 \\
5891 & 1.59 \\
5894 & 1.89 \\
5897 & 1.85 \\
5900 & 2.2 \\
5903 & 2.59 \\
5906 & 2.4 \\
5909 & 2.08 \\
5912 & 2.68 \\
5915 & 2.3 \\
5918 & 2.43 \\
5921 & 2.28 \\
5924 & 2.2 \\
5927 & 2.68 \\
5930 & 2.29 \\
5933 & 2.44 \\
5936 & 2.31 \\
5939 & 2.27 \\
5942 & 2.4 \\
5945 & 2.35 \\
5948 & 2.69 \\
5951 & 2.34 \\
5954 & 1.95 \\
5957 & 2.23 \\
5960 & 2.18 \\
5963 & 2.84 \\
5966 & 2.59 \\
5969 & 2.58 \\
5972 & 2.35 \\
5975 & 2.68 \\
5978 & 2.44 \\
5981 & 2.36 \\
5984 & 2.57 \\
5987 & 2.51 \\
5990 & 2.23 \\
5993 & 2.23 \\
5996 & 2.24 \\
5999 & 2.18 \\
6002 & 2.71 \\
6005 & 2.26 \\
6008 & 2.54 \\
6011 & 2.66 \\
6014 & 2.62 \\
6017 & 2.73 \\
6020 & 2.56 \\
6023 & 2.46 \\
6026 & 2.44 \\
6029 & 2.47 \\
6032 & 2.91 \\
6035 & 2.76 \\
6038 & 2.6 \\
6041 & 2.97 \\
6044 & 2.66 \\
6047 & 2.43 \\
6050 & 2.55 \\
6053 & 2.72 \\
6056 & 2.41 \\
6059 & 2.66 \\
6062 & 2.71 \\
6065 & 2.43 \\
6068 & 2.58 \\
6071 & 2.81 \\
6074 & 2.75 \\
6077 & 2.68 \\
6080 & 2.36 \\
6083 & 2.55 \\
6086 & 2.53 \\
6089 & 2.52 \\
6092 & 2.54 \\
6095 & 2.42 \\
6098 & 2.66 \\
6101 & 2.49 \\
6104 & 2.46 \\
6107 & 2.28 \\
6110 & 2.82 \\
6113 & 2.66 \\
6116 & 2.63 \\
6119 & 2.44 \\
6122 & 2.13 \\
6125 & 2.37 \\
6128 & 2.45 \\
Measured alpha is 0.08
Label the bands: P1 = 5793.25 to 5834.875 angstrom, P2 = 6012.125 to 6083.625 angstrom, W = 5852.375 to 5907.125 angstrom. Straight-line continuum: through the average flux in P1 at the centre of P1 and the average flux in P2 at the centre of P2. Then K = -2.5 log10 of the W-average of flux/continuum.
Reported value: 0.12 mag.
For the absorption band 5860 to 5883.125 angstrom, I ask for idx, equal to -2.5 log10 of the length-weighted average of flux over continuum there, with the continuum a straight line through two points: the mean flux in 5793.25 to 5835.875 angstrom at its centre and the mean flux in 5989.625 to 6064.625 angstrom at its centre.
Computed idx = 0.04 mag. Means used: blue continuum 2.57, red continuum 2.55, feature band 2.48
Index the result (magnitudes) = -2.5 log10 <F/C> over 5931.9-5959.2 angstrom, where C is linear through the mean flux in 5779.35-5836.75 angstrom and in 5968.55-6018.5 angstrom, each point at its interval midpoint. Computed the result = 0.07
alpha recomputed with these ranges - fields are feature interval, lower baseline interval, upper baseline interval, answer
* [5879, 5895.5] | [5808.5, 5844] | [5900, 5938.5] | 0.18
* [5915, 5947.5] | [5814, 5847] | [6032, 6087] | 0.10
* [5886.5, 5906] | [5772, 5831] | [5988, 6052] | 0.24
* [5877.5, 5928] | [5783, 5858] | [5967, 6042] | 0.14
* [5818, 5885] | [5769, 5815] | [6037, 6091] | 0.01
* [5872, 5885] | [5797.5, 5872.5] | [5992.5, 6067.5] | 0.08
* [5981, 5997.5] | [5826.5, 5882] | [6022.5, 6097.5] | 0.10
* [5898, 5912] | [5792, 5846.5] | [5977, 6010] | 0.07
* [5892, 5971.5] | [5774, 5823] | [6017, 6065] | 0.11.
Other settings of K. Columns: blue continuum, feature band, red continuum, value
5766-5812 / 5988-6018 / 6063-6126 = 0.04 mag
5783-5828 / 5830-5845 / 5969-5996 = -0.04 mag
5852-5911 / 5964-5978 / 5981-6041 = -0.04 mag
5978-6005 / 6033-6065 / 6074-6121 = -0.08 mag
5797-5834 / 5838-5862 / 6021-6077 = 0.00 mag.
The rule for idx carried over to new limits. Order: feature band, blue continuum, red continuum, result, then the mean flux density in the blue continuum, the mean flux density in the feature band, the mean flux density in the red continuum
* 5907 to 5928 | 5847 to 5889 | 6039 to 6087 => 0.06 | 2.46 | 2.37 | 2.61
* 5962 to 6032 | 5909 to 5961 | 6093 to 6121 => -0.04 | 2.35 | 2.5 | 2.53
